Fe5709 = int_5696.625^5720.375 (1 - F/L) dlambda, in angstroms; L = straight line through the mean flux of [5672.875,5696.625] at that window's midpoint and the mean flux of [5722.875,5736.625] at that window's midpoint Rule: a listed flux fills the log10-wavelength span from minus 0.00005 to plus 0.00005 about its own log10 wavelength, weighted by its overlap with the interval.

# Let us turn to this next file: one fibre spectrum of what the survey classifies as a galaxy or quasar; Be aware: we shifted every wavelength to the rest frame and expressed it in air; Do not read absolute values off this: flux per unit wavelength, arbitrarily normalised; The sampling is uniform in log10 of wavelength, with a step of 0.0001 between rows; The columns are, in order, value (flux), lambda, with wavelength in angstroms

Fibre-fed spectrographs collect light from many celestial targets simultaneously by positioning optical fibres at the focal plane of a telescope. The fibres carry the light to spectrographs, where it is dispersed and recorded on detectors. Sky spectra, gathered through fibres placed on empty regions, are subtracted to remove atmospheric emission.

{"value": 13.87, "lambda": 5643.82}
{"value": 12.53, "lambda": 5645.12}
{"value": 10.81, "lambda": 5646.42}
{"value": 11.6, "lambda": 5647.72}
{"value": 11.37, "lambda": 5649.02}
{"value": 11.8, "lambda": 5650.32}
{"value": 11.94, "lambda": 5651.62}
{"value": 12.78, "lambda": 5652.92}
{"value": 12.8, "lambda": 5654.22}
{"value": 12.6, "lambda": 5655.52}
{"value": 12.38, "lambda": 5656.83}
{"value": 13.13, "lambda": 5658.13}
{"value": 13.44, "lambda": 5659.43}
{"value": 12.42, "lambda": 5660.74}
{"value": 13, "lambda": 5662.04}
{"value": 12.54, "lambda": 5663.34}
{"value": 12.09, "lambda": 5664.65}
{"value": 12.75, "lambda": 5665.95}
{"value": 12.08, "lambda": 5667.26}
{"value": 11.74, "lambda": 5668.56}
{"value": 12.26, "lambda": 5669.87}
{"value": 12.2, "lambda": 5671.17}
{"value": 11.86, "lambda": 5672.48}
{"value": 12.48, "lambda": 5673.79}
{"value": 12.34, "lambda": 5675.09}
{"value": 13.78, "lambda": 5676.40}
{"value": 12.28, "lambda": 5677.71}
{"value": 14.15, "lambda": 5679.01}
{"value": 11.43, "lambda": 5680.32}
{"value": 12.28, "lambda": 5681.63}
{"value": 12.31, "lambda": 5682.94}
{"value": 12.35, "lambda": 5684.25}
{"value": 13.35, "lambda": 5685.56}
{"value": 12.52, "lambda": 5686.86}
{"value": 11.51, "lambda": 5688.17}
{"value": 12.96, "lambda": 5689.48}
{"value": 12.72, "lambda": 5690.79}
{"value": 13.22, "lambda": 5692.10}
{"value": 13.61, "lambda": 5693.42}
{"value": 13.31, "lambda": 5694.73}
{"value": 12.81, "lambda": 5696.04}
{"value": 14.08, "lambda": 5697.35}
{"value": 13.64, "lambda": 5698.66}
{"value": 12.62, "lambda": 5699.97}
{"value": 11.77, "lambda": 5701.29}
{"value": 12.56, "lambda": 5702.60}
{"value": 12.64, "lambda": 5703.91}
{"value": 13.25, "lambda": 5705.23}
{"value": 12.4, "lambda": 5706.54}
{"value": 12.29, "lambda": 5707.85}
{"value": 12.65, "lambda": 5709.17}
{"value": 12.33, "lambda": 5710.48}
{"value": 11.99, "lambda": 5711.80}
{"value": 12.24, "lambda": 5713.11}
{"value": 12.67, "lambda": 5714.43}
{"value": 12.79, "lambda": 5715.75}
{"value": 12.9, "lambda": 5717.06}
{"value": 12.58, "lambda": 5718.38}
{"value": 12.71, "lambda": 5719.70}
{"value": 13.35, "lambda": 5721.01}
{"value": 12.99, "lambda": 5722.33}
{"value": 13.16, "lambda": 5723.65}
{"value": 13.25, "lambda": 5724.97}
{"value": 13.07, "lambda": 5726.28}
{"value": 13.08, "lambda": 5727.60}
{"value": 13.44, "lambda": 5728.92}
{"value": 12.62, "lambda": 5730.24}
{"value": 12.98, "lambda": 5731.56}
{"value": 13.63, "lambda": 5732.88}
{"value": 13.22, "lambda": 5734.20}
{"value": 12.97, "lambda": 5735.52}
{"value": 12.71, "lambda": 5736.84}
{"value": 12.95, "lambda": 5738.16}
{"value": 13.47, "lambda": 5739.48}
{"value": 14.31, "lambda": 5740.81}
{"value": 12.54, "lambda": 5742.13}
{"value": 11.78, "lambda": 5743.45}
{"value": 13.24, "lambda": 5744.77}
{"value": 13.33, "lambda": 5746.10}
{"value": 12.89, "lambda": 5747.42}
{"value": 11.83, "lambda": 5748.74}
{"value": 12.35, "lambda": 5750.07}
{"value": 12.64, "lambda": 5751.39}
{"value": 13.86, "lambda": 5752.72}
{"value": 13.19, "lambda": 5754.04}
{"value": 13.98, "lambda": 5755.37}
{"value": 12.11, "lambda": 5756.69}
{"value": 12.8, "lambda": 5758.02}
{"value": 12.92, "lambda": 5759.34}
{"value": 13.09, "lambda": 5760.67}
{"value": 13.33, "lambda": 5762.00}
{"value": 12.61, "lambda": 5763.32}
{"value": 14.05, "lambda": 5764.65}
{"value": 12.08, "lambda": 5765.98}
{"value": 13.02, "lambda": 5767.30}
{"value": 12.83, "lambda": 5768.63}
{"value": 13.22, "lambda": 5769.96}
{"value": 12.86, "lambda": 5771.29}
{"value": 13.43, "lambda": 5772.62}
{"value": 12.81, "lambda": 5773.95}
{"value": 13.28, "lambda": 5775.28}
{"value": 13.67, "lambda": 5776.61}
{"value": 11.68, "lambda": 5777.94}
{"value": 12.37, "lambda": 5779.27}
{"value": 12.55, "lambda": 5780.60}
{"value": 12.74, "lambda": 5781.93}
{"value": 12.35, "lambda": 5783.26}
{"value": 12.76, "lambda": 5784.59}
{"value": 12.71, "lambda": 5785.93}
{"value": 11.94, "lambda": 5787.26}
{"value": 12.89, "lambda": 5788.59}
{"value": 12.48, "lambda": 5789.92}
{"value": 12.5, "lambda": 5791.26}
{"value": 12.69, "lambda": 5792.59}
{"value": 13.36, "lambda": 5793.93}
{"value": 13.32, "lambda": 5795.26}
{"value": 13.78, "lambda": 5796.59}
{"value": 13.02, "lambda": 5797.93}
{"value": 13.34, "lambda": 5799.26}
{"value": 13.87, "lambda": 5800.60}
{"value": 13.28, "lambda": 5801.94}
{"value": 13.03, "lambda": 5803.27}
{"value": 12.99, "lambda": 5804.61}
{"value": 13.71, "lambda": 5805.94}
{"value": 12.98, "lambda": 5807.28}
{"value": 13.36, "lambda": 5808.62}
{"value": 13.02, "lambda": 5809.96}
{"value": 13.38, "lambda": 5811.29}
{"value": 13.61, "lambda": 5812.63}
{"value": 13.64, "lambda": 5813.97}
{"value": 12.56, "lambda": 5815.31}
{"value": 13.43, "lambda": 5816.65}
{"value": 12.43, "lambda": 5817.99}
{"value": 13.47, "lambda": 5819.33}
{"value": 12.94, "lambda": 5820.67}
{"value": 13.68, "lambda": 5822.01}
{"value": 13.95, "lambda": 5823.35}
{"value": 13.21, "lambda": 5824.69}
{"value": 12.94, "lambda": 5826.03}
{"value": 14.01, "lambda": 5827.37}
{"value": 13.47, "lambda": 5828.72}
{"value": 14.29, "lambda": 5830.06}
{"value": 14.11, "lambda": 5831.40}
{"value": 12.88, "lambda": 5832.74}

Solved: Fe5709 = 0.5 angstroms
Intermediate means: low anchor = 12.7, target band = 12.7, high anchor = 13.1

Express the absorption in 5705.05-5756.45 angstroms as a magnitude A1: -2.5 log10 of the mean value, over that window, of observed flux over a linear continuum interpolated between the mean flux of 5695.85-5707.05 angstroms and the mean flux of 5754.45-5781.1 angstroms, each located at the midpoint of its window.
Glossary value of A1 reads 0.00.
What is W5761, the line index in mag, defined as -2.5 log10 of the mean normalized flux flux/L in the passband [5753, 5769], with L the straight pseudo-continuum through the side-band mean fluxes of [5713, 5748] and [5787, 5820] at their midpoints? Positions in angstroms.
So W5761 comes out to 0.00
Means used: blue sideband 13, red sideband 13.1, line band 13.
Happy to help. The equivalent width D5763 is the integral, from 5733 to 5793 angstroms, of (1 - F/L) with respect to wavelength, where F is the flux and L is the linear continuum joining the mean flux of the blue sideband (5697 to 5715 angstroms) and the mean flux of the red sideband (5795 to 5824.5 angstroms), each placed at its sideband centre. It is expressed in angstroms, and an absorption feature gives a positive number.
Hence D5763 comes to 0.6 angstroms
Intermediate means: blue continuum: 12.6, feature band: 12.9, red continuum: 13.3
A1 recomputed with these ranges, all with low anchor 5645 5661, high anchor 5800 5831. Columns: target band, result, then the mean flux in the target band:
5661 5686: -0.01 mag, 12.5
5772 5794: 0.04 mag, 12.7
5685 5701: -0.04 mag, 13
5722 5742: -0.03 mag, 13.2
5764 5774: 0.00 mag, 13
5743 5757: 0.00 mag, 12.9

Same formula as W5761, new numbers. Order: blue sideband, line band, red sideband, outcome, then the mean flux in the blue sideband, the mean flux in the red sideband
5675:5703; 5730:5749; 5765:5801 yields -0.013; 12.8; 12.9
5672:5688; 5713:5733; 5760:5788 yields -0.023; 12.6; 12.8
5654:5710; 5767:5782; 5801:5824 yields 0.019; 12.7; 13.3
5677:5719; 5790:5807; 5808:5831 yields 0.005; 12.7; 13.4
